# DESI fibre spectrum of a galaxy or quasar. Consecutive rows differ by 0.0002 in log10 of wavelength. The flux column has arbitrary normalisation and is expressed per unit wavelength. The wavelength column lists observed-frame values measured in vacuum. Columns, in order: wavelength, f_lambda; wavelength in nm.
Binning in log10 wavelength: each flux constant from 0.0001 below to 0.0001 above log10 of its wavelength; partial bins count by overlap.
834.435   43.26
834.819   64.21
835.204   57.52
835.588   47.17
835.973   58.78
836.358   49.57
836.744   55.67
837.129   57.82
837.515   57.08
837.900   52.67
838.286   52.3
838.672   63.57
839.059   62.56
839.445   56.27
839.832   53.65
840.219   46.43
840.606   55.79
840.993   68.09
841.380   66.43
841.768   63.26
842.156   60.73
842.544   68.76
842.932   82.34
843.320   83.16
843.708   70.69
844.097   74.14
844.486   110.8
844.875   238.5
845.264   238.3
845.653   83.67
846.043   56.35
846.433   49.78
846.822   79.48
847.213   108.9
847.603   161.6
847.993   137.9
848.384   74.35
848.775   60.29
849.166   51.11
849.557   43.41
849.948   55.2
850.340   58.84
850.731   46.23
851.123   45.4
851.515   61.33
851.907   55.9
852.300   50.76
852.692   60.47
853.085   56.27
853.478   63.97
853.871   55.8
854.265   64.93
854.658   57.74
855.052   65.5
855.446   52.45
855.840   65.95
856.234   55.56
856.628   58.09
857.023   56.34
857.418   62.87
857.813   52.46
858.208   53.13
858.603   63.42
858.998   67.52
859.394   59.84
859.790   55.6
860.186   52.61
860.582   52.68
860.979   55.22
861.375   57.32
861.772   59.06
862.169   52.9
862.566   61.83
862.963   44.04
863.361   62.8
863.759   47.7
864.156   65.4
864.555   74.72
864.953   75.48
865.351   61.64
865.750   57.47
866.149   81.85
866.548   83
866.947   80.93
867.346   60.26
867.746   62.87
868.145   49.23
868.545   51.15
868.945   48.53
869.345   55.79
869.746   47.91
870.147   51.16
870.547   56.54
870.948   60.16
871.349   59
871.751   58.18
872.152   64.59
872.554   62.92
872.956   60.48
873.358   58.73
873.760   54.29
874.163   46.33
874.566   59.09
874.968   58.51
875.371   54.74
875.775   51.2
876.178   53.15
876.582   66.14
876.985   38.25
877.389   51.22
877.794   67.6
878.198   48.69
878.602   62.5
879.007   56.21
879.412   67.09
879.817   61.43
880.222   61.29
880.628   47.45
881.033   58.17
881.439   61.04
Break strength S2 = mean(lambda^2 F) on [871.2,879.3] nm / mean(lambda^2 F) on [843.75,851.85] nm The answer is 0.67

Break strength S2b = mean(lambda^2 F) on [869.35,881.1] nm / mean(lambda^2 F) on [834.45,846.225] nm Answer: 0.82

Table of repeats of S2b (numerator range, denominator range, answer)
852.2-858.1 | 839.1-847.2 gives 0.70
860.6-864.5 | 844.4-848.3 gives 0.47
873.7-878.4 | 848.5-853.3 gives 1.06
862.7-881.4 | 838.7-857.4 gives 0.84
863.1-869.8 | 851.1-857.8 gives 1.11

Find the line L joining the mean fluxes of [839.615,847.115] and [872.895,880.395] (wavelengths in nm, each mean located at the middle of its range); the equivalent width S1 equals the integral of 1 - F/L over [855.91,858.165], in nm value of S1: 0.52 nm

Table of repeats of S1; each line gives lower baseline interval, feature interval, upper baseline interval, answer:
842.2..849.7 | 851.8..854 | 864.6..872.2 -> 0.75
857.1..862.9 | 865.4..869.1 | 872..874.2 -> -0.38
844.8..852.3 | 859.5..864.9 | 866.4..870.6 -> 0.77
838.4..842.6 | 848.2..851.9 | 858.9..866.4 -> 0.31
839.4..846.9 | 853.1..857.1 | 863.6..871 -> 0.78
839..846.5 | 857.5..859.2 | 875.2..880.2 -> 0.31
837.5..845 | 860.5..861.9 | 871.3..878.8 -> 0.16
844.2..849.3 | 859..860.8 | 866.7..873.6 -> 0.56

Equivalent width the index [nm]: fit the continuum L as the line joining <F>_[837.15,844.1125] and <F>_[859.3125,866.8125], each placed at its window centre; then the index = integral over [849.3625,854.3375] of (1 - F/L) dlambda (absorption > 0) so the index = 0.56 nm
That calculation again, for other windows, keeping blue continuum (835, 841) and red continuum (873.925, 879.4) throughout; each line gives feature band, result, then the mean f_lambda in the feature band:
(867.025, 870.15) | 0.045 nm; 54.6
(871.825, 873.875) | -0.185 nm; 60.3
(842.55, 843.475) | -0.406 nm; 79.9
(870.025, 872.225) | -0.112 nm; 58.2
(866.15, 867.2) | -0.483 nm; 80.9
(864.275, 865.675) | -0.347 nm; 69.1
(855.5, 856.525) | -0.072 nm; 59.4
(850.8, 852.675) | 0.065 nm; 53.6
